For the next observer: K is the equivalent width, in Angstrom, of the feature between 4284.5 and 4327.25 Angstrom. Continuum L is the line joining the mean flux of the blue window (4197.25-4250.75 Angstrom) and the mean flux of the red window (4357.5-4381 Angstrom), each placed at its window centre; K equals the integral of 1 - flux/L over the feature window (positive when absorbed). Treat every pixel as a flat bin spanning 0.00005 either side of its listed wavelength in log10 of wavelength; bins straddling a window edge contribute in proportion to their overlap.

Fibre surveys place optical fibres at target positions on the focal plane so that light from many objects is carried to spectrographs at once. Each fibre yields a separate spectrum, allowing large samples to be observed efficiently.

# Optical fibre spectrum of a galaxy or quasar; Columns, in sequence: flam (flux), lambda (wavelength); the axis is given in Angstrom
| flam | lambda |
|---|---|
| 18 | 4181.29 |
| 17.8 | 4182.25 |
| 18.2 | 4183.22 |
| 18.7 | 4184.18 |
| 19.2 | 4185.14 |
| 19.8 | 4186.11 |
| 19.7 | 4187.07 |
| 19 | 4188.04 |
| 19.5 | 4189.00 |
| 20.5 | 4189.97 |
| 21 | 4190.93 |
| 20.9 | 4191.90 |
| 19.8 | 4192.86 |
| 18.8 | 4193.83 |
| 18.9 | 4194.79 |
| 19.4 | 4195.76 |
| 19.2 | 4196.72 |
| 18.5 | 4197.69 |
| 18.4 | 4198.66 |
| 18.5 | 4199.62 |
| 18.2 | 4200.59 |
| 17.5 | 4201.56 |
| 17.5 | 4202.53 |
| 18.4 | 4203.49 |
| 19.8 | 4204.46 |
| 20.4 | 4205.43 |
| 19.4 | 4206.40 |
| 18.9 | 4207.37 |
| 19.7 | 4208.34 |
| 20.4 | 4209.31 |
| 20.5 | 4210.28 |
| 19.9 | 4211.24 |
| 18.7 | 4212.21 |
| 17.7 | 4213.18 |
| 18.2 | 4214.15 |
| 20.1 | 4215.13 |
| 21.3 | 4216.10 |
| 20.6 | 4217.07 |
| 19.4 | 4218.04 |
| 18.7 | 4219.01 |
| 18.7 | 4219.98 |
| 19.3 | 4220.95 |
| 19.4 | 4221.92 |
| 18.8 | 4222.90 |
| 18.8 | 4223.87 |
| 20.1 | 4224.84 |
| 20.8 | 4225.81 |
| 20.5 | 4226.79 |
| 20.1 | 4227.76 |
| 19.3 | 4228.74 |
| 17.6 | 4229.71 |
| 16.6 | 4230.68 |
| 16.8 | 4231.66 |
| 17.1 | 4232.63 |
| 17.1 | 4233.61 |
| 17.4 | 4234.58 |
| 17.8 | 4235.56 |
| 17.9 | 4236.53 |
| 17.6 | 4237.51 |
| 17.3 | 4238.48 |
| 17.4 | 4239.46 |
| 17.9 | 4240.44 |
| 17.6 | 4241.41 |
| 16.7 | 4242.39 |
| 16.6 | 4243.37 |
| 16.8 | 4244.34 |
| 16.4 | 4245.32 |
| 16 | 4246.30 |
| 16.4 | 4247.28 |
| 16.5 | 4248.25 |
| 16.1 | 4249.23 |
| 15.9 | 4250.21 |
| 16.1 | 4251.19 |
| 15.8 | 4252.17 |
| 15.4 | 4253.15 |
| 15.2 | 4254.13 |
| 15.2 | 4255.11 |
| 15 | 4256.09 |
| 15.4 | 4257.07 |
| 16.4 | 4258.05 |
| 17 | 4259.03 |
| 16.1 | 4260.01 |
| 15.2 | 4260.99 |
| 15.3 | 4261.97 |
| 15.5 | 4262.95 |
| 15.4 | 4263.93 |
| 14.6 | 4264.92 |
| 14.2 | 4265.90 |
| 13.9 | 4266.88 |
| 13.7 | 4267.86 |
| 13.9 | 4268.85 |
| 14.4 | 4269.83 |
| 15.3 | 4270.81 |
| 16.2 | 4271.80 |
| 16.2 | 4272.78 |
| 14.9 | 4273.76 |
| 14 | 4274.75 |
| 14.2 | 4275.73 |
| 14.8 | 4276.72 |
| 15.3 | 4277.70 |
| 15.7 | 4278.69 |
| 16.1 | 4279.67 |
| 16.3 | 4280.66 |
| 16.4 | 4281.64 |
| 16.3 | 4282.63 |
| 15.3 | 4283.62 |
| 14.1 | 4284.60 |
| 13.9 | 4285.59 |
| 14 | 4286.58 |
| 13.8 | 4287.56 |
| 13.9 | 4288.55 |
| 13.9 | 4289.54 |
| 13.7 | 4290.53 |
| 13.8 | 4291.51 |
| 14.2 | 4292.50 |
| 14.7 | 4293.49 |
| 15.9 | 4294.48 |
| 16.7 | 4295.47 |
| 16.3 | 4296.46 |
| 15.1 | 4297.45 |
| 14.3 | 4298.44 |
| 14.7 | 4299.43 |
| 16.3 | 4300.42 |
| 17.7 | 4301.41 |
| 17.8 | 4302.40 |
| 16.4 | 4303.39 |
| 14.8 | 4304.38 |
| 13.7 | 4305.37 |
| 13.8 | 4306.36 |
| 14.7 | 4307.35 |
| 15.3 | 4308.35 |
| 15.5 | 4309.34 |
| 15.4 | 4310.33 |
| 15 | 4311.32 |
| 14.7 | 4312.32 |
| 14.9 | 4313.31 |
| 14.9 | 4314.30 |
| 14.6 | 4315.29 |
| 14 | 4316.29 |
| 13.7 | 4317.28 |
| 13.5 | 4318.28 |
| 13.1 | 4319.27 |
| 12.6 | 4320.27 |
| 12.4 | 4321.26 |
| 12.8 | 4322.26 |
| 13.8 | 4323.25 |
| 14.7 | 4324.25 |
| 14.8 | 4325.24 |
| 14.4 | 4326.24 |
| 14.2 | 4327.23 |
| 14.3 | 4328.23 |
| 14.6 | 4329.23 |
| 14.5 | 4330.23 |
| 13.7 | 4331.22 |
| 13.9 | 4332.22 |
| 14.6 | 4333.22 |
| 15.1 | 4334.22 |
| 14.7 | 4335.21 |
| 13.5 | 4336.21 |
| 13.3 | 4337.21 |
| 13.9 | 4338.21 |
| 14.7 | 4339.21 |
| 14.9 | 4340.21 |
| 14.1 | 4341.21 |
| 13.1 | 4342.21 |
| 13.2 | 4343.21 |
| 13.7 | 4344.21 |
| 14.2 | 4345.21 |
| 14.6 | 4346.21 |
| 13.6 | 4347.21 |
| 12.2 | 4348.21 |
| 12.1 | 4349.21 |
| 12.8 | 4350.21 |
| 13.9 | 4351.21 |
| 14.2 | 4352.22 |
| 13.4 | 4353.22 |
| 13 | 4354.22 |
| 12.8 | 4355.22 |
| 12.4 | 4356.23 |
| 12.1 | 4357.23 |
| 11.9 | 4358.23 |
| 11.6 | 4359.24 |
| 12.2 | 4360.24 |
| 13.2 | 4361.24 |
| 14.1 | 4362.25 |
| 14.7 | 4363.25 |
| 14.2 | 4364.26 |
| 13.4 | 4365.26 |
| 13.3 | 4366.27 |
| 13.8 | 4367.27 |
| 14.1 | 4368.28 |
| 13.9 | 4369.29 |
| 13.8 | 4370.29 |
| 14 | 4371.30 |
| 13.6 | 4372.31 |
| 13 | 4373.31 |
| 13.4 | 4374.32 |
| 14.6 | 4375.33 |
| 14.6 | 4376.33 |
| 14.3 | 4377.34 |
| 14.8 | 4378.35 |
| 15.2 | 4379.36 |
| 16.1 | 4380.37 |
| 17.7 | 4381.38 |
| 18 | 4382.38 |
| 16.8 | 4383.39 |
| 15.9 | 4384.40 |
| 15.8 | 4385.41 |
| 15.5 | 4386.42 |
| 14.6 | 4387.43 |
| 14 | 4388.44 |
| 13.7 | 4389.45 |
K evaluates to 3.2 Angstrom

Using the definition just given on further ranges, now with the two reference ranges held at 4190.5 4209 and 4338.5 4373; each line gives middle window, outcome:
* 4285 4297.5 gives 0.94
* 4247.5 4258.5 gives 0.92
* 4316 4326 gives 0.78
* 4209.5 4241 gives -0.94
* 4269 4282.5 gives 0.82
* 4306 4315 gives 0.10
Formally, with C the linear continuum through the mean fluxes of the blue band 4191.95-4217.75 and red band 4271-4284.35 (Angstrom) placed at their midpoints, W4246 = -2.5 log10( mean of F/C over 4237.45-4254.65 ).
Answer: 0.04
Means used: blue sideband 19.2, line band 16.5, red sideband 15.5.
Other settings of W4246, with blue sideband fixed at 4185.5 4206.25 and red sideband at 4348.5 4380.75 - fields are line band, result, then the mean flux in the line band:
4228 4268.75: 0.08 mag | 16.3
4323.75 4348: 0.03 mag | 14.2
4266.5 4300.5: 0.10 mag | 14.9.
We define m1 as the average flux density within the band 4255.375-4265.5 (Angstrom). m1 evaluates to 15.6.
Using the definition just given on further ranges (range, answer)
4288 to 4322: 14.7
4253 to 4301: 15.1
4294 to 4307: 15.6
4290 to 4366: 14.1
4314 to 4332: 13.9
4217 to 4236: 18.7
